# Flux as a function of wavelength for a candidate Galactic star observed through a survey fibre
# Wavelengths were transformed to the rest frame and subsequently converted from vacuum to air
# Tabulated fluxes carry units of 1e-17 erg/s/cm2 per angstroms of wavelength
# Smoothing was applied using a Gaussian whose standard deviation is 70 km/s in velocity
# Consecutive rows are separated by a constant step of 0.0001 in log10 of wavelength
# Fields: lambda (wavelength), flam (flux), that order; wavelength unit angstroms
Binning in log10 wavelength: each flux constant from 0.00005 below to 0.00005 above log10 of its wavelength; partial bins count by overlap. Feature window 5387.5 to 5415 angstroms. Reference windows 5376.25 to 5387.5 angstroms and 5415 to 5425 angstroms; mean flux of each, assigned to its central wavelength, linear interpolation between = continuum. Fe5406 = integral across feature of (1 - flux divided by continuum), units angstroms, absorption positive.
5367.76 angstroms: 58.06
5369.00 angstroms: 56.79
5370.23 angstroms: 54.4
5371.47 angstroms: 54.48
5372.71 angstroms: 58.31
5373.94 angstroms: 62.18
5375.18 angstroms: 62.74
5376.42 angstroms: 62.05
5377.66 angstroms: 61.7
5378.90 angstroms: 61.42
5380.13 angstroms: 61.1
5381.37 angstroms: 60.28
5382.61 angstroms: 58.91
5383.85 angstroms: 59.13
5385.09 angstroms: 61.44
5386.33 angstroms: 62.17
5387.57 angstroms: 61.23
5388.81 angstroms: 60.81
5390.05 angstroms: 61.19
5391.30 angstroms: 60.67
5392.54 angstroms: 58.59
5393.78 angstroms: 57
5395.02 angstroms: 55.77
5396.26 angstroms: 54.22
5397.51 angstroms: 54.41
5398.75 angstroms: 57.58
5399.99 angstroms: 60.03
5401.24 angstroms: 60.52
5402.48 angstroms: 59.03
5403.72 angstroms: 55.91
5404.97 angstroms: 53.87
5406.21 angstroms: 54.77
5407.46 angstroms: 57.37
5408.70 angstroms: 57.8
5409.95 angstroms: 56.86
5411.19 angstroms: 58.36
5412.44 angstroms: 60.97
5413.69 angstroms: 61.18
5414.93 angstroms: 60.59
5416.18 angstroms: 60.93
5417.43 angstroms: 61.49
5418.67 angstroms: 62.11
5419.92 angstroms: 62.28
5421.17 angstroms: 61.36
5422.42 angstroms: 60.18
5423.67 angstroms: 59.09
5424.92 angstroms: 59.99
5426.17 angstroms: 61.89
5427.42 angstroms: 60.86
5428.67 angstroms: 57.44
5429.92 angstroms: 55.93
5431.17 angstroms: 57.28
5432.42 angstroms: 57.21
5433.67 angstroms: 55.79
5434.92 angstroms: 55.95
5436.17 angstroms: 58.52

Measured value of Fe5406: 1.3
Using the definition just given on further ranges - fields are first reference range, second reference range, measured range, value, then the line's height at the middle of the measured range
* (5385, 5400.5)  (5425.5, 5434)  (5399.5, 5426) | -0.4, 58.4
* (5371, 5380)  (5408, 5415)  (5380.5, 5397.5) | 0.3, 60.1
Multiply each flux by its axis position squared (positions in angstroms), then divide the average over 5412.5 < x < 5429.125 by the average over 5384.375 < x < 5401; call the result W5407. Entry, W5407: 1.04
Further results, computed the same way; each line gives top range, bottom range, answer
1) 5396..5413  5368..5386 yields 0.97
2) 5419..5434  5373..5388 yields 0.98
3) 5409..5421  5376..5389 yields 1.00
